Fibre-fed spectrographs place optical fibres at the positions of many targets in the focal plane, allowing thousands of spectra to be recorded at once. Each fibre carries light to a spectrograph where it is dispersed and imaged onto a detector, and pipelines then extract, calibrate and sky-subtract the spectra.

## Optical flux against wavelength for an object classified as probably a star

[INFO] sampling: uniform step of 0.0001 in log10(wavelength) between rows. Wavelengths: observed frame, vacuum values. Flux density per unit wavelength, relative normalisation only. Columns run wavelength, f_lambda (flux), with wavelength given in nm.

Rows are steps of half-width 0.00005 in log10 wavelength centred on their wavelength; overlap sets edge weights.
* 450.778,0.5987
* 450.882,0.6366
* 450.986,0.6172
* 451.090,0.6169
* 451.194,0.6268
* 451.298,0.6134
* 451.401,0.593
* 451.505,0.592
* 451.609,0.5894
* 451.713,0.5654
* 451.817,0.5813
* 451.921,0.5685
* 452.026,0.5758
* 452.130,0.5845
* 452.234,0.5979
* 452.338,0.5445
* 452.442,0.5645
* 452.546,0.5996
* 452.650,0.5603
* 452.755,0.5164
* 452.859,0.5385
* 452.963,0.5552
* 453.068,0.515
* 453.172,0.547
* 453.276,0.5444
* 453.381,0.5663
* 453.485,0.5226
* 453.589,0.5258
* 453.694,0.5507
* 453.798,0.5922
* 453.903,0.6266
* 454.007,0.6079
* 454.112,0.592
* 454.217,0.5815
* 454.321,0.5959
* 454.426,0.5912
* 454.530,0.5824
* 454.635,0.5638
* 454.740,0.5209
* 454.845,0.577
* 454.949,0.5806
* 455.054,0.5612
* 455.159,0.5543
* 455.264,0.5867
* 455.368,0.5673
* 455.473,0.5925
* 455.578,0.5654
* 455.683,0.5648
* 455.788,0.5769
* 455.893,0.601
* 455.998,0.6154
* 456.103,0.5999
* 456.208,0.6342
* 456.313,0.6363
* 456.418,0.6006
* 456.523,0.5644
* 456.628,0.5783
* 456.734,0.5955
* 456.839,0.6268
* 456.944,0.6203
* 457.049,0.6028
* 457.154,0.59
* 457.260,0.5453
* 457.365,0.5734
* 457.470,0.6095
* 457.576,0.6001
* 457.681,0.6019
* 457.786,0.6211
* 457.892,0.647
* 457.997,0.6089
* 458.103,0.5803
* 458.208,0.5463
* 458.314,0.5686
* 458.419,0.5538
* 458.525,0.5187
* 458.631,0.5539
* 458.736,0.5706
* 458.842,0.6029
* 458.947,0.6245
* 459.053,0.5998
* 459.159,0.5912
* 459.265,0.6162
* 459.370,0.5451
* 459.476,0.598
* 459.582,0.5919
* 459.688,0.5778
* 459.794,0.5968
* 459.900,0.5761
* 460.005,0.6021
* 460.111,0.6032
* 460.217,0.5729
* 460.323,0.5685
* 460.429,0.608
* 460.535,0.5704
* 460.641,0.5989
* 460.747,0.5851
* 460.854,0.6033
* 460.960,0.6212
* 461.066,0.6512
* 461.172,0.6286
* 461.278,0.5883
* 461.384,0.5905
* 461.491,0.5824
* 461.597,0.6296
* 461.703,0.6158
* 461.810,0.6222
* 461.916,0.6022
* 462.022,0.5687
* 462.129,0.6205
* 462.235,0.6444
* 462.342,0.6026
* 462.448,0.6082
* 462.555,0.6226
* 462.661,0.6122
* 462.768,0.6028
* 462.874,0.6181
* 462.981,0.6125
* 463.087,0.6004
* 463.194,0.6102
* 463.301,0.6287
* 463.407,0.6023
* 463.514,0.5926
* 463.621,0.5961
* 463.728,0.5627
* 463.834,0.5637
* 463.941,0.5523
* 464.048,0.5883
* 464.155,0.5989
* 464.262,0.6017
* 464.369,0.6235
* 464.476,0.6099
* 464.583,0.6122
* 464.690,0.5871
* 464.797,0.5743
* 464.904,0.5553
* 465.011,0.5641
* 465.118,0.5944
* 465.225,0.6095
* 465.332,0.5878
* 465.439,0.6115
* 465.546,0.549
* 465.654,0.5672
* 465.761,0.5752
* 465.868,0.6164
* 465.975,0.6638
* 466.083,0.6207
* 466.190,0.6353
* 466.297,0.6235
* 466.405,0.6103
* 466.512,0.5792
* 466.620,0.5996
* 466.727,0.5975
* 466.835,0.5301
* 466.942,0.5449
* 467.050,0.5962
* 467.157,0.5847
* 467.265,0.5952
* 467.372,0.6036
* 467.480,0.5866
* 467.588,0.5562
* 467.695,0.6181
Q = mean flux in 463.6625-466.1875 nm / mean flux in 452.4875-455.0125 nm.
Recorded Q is 1.05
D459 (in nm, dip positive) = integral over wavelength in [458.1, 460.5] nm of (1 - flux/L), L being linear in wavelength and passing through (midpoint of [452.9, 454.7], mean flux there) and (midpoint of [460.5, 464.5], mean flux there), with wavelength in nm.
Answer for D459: 0.04 nm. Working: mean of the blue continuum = 0.568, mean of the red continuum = 0.604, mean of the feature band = 0.581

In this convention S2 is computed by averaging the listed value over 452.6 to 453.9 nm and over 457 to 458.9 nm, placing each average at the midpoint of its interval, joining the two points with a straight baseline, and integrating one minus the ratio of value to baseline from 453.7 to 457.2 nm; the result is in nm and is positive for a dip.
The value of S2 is -0.15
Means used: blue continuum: 0.547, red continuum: 0.583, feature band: 0.589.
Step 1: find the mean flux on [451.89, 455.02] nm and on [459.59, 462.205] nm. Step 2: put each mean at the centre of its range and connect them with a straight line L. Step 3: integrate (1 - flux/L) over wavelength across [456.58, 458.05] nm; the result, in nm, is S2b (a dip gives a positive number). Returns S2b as -0.05 nm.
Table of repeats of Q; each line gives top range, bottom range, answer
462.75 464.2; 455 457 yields 1.01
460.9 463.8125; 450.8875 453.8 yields 1.07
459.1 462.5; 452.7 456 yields 1.06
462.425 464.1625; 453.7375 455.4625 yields 1.03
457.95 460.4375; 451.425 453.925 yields 1.03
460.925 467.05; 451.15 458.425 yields 1.03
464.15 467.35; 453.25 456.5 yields 1.02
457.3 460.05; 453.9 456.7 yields 1.00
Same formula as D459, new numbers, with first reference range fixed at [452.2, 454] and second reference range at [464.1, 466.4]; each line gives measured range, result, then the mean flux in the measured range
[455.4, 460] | -0.13 nm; 0.59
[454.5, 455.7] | -0.01 nm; 0.568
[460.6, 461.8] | -0.05 nm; 0.609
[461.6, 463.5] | -0.07 nm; 0.612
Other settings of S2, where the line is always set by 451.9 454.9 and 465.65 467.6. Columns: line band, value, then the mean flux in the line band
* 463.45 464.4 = 0.01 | 0.586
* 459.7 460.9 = -0.02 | 0.589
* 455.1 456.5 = -0.05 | 0.591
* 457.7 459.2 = -0.02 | 0.585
